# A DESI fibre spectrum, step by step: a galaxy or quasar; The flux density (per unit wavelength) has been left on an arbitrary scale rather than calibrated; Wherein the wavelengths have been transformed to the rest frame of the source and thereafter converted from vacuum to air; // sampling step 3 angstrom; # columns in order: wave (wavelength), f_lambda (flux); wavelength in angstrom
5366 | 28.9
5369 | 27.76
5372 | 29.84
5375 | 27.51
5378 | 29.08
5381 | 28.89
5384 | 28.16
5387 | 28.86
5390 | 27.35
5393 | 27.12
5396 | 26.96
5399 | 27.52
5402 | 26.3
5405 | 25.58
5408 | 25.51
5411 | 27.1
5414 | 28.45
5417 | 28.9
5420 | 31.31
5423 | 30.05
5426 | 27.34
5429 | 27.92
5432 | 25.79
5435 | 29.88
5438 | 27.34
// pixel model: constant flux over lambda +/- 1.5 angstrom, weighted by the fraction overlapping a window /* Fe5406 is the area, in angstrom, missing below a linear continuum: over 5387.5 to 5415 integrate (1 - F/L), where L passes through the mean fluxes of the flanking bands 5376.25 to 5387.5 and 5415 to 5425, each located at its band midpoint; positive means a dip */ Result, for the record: 2.23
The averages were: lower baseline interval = 28.7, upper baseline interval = 29.9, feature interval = 26.9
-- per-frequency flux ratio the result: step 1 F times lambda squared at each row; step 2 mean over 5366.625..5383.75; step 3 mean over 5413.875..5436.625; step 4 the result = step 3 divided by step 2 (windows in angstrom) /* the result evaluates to 1.02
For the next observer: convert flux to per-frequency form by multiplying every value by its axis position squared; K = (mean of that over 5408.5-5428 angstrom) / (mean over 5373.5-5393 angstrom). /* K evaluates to 1.03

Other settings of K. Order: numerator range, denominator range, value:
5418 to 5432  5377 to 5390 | 1.02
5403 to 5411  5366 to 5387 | 0.92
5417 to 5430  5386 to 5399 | 1.07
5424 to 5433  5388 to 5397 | 1.01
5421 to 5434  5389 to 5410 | 1.06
